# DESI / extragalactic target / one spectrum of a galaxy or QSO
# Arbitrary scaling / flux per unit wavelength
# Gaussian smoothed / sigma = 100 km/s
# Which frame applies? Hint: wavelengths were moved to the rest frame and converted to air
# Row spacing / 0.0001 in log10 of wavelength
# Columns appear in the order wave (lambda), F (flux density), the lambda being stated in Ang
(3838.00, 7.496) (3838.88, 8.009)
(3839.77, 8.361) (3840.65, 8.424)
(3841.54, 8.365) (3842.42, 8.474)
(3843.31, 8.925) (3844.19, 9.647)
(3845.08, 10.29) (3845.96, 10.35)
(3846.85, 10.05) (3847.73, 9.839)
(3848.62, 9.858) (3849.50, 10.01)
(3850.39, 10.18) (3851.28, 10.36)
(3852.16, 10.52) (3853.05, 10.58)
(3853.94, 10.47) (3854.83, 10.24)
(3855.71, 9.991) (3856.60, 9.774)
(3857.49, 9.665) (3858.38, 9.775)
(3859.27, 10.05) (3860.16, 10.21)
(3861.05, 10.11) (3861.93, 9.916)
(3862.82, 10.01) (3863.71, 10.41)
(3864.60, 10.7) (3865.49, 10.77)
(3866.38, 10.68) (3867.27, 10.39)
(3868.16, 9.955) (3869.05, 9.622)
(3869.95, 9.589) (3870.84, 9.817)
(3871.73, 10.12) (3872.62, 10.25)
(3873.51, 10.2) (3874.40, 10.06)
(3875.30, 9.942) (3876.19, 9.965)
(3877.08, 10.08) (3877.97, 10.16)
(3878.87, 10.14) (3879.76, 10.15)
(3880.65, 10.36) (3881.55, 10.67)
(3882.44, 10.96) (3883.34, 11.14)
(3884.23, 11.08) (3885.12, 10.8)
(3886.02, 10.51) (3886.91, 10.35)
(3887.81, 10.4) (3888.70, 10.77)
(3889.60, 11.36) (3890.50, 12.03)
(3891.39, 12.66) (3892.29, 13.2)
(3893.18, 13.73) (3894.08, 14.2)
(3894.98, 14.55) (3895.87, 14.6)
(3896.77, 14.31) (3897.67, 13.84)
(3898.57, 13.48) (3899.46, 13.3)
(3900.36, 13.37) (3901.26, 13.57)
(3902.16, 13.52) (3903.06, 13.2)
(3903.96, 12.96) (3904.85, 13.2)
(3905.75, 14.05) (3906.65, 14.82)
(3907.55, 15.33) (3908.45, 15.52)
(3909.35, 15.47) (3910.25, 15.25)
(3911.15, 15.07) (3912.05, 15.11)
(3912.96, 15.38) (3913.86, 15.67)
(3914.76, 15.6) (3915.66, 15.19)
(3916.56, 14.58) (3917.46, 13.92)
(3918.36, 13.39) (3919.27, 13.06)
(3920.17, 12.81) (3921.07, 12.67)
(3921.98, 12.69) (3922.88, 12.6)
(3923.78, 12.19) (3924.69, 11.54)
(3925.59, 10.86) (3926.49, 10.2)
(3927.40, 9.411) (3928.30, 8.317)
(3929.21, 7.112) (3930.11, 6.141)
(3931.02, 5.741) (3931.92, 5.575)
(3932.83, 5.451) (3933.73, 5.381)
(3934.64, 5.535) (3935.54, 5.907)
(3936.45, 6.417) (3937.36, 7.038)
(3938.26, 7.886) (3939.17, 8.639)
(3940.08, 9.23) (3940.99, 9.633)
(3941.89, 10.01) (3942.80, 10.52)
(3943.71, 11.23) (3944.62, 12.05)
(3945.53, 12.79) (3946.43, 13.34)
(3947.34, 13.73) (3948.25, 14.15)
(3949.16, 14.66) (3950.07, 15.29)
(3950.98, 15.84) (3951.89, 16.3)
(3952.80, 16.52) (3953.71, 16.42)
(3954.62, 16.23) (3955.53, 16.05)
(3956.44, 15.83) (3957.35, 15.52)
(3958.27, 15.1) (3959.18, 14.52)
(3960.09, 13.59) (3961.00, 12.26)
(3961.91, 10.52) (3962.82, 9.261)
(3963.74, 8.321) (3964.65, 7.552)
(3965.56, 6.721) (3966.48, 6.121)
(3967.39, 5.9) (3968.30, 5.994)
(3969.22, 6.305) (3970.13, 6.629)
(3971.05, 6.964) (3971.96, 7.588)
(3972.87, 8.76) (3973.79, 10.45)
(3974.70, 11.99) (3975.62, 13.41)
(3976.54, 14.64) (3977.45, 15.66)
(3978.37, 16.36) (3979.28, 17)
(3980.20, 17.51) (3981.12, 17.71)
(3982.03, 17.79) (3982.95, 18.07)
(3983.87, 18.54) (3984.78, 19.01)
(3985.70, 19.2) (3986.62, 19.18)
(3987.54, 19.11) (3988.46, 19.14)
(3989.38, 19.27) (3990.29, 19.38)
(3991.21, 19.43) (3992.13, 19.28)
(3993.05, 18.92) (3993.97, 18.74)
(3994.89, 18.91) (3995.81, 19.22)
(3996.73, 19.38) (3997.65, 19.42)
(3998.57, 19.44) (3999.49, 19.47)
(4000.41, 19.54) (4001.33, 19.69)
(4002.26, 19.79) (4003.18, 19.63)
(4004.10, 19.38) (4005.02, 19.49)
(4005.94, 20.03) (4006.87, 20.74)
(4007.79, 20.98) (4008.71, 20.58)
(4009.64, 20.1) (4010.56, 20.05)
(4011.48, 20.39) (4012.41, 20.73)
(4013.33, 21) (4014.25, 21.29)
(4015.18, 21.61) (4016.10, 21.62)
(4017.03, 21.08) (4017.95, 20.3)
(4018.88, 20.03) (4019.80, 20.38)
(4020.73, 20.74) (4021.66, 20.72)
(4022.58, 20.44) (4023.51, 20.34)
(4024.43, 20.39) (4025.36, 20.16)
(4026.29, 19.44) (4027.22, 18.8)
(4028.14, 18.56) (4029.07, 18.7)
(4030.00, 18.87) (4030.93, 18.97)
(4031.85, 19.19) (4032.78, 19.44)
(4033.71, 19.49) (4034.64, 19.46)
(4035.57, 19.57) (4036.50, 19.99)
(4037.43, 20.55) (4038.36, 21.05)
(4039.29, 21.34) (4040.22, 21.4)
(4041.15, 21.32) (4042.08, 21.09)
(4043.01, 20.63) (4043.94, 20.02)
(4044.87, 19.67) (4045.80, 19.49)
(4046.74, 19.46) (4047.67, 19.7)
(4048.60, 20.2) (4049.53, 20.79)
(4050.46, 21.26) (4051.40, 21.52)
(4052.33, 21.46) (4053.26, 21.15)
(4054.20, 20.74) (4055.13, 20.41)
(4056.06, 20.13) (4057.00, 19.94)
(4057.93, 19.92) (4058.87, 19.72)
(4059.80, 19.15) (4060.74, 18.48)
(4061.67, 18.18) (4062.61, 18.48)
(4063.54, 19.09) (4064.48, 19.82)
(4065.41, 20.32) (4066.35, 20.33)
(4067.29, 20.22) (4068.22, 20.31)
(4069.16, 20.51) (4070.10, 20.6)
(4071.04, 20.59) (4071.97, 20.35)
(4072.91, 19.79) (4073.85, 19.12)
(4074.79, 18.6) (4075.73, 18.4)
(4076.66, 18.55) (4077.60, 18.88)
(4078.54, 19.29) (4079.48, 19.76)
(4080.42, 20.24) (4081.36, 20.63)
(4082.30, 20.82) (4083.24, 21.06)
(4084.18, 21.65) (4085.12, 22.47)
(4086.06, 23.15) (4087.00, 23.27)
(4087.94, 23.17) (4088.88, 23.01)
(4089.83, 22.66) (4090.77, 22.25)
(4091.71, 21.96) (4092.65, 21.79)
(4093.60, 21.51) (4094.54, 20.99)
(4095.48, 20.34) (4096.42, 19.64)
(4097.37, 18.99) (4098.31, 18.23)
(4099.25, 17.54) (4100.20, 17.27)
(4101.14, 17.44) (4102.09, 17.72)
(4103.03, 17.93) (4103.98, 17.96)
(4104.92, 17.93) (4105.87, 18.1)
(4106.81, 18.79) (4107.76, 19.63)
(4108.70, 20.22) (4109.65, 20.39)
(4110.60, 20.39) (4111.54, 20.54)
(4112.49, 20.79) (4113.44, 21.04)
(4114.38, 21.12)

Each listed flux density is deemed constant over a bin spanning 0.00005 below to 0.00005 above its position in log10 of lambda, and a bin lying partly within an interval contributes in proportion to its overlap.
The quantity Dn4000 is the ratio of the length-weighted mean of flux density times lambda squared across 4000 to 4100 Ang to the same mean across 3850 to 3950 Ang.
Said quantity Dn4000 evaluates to 1.93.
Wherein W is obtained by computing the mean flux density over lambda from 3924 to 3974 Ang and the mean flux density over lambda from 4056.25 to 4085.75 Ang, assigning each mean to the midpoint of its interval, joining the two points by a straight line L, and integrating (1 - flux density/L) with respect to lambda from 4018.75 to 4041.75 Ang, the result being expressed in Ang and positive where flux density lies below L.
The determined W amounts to -4.59 Ang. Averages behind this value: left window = 10.3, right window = 19.9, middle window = 20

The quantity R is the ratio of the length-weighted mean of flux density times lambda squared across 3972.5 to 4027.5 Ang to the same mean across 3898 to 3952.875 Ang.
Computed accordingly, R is 1.6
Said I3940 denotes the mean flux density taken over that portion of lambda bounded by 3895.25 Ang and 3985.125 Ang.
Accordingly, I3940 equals 12.2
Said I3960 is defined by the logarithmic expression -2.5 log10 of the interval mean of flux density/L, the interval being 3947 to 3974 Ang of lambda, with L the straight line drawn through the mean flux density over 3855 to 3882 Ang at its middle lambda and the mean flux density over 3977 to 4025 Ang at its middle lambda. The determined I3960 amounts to 0.38 mag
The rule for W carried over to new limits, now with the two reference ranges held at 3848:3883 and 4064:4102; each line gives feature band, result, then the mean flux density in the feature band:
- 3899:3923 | -3.6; 14.1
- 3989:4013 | -4.6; 19.7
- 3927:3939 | 6.0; 6.65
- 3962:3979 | 6.4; 9.48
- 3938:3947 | 2.1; 10.6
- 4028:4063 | -2.7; 20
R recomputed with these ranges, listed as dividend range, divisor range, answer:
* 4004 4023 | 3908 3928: 1.60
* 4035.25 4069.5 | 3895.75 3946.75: 1.85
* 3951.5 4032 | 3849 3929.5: 1.51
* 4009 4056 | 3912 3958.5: 1.82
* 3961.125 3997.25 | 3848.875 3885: 1.47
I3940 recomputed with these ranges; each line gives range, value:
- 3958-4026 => 16.8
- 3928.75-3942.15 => 7.01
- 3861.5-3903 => 11.4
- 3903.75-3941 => 11.3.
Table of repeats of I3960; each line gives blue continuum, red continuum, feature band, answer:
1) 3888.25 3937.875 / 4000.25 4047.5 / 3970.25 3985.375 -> 0.176 mag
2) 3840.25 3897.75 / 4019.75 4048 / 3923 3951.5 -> 0.431 mag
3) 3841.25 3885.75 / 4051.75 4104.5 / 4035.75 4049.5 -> -0.110 mag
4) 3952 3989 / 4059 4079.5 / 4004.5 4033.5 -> -0.227 mag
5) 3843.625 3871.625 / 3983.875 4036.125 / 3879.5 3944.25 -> 0.150 mag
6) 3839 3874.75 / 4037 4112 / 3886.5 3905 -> -0.109 mag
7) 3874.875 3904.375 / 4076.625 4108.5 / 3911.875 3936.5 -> 0.237 mag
